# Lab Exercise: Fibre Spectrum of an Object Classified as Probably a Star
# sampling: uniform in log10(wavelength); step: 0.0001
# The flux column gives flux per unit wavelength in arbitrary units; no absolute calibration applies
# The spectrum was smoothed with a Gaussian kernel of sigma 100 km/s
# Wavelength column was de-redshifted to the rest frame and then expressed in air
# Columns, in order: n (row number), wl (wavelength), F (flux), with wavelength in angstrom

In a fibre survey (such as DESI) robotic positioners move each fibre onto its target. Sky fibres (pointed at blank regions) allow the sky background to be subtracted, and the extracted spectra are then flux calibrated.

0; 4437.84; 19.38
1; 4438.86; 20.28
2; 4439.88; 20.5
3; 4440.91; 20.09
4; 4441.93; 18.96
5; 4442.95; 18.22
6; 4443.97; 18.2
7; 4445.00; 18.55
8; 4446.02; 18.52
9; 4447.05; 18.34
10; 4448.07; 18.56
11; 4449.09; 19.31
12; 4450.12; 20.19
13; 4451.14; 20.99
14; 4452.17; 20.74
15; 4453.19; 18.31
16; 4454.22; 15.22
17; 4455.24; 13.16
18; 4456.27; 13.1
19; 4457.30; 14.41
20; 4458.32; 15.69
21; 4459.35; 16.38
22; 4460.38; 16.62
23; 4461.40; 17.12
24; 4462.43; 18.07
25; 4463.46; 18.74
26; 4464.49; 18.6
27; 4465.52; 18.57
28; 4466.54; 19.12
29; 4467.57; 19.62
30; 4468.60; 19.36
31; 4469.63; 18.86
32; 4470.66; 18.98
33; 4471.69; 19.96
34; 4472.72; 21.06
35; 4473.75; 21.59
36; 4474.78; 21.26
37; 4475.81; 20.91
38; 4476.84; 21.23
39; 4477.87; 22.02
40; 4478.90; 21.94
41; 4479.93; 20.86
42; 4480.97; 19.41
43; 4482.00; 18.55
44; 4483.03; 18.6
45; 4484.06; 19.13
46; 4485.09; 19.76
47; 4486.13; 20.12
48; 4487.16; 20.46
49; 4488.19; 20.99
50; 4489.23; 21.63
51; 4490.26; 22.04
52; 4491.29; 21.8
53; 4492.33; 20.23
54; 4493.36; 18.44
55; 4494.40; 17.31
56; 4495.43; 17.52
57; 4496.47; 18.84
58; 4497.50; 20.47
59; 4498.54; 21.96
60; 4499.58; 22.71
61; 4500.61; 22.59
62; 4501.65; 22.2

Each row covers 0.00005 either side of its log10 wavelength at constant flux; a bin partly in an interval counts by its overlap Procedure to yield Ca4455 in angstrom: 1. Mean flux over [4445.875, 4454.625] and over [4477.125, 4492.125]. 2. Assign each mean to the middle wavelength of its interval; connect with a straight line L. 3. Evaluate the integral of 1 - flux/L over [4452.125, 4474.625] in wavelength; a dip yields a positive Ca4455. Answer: 2.0 angstrom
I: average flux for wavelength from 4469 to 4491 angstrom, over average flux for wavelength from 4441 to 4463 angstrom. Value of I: 1.2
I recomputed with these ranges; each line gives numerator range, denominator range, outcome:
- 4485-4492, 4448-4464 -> 1.22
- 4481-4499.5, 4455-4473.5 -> 1.12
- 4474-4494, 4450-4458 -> 1.22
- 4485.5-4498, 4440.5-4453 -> 1.04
